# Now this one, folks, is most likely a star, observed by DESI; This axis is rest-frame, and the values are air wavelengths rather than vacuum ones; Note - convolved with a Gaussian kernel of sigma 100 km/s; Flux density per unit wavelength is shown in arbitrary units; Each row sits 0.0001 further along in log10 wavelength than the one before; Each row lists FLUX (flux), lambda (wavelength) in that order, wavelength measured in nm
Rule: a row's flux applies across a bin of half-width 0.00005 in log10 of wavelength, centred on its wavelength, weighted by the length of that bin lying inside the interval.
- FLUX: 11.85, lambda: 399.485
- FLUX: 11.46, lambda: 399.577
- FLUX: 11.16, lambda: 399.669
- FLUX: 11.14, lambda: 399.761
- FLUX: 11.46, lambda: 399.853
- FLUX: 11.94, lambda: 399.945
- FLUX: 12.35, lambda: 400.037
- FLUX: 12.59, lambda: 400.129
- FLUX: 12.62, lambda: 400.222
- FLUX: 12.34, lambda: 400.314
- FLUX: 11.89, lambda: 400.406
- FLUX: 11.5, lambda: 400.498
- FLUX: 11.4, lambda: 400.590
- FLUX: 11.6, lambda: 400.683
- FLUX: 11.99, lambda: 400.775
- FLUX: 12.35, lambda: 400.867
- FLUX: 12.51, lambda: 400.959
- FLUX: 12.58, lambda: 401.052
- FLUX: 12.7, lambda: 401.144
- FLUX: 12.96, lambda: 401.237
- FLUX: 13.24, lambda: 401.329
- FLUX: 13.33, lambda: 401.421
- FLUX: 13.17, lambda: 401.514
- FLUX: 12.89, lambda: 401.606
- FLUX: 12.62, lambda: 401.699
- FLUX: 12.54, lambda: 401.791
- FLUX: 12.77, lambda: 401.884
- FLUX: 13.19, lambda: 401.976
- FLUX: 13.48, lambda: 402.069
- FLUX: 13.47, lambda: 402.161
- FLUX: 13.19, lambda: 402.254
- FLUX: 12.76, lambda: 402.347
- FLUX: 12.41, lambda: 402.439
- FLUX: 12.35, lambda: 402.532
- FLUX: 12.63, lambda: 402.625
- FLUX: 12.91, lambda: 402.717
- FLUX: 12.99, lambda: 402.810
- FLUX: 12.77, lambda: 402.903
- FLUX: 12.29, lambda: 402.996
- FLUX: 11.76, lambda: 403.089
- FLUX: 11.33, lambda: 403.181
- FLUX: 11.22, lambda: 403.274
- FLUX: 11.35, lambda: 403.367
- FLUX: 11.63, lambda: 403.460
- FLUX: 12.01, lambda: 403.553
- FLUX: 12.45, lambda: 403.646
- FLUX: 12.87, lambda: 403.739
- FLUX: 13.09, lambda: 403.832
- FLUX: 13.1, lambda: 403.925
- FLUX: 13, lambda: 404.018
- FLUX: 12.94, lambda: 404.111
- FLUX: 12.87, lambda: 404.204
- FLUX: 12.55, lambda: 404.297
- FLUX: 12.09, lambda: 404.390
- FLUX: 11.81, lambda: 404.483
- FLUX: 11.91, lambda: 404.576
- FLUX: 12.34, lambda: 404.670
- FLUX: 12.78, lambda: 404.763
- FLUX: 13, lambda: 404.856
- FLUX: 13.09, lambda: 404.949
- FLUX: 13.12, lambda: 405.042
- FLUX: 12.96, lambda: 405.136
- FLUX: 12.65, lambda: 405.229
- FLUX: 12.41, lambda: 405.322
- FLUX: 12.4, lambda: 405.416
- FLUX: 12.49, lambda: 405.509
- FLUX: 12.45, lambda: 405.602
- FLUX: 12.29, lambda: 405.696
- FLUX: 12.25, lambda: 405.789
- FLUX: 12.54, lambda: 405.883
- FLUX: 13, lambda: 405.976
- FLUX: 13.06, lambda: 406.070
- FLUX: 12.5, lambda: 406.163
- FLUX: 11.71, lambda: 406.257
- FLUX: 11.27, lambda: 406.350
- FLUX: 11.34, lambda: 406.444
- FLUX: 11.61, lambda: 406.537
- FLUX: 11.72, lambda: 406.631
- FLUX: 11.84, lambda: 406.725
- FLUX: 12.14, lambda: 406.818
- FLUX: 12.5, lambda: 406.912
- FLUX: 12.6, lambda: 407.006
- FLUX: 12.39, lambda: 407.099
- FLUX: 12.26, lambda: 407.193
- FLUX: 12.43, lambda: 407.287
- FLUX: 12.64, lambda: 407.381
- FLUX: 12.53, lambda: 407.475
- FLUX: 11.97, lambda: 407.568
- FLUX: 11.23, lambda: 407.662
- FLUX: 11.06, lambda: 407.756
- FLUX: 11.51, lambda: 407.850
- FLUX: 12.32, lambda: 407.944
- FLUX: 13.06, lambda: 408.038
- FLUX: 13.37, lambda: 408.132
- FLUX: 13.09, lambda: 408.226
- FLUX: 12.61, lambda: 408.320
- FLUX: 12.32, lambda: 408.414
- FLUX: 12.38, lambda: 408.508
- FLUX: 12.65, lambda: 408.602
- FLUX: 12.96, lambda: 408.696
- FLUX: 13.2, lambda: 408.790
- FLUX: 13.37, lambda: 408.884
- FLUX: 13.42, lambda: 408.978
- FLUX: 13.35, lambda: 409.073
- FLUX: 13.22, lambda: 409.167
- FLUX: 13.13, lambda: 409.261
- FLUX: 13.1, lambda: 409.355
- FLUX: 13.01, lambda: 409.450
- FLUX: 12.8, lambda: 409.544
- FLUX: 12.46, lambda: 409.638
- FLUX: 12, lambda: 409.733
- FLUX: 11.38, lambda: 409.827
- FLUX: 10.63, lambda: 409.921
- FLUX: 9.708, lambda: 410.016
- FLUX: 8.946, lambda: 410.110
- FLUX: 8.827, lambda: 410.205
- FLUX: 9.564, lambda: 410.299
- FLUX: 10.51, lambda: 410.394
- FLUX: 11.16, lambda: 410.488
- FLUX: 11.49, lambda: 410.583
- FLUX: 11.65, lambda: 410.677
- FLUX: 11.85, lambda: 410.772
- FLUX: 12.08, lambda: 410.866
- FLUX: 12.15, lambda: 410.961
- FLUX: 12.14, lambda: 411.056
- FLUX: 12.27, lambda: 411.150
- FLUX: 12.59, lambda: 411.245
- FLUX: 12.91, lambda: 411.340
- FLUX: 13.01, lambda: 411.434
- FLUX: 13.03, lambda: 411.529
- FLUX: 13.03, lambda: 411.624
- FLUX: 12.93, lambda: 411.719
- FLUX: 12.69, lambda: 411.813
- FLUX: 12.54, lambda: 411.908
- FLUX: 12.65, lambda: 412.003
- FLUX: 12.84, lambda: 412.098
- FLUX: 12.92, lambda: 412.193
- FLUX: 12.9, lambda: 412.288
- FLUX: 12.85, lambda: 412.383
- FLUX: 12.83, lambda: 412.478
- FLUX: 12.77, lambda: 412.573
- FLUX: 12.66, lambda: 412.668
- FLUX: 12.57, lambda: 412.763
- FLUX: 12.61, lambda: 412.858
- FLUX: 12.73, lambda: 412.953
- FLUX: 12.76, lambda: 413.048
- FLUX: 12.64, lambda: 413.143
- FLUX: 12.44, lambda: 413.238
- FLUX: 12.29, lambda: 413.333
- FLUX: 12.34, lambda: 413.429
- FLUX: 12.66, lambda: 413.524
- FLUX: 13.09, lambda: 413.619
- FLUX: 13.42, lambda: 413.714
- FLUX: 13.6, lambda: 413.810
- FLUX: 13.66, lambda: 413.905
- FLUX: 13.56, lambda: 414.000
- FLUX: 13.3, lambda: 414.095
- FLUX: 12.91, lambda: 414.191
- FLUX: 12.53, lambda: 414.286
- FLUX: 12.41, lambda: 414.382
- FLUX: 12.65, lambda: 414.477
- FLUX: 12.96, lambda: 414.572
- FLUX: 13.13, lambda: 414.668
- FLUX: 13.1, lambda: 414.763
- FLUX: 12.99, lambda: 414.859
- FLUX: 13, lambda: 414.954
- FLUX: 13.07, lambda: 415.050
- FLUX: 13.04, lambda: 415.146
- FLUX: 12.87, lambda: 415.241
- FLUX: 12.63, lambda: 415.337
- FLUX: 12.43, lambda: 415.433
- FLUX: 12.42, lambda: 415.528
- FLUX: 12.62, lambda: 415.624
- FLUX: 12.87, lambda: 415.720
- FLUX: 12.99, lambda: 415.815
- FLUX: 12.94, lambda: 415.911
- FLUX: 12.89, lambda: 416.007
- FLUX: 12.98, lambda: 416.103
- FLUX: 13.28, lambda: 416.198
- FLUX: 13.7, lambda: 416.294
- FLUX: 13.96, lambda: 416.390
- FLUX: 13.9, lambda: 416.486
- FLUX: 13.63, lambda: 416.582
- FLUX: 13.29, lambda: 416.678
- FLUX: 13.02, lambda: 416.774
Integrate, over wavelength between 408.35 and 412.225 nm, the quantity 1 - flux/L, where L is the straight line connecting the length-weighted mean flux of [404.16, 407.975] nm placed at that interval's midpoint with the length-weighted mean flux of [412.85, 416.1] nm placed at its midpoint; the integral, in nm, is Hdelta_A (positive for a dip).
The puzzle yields 0.127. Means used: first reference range 12.3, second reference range 12.9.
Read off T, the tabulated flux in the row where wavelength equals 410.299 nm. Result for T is 9.564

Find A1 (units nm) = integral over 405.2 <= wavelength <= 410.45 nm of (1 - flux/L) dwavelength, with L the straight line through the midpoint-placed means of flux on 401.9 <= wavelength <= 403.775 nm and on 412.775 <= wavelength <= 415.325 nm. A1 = 0.21 nm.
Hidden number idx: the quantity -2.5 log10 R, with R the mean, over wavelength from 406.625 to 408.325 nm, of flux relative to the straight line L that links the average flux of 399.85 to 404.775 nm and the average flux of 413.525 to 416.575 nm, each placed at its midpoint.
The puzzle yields 0.04 mag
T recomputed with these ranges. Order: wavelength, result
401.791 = 12.54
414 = 13.56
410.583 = 11.49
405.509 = 12.49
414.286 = 12.53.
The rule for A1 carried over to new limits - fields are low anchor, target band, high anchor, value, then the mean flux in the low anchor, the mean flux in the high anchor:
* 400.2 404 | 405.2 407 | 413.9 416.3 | 0.058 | 12.5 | 12.9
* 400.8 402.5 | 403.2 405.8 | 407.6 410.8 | 0.016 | 12.9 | 12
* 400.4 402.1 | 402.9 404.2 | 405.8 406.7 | 0.007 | 12.6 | 12.1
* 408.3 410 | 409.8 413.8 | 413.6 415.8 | 0.202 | 12.6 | 13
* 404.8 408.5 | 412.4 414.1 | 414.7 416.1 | -0.019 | 12.4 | 12.9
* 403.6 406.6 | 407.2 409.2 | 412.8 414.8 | 0.007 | 12.5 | 12.9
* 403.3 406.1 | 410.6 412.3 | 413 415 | 0.037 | 12.5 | 12.9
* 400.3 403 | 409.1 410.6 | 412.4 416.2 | 0.163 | 12.6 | 12.9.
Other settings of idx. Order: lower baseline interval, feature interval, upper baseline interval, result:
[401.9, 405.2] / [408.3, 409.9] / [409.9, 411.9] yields -0.08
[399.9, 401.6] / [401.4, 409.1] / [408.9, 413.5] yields -0.01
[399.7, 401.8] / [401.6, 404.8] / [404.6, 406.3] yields 0.00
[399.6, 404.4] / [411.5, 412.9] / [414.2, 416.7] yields 0.01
